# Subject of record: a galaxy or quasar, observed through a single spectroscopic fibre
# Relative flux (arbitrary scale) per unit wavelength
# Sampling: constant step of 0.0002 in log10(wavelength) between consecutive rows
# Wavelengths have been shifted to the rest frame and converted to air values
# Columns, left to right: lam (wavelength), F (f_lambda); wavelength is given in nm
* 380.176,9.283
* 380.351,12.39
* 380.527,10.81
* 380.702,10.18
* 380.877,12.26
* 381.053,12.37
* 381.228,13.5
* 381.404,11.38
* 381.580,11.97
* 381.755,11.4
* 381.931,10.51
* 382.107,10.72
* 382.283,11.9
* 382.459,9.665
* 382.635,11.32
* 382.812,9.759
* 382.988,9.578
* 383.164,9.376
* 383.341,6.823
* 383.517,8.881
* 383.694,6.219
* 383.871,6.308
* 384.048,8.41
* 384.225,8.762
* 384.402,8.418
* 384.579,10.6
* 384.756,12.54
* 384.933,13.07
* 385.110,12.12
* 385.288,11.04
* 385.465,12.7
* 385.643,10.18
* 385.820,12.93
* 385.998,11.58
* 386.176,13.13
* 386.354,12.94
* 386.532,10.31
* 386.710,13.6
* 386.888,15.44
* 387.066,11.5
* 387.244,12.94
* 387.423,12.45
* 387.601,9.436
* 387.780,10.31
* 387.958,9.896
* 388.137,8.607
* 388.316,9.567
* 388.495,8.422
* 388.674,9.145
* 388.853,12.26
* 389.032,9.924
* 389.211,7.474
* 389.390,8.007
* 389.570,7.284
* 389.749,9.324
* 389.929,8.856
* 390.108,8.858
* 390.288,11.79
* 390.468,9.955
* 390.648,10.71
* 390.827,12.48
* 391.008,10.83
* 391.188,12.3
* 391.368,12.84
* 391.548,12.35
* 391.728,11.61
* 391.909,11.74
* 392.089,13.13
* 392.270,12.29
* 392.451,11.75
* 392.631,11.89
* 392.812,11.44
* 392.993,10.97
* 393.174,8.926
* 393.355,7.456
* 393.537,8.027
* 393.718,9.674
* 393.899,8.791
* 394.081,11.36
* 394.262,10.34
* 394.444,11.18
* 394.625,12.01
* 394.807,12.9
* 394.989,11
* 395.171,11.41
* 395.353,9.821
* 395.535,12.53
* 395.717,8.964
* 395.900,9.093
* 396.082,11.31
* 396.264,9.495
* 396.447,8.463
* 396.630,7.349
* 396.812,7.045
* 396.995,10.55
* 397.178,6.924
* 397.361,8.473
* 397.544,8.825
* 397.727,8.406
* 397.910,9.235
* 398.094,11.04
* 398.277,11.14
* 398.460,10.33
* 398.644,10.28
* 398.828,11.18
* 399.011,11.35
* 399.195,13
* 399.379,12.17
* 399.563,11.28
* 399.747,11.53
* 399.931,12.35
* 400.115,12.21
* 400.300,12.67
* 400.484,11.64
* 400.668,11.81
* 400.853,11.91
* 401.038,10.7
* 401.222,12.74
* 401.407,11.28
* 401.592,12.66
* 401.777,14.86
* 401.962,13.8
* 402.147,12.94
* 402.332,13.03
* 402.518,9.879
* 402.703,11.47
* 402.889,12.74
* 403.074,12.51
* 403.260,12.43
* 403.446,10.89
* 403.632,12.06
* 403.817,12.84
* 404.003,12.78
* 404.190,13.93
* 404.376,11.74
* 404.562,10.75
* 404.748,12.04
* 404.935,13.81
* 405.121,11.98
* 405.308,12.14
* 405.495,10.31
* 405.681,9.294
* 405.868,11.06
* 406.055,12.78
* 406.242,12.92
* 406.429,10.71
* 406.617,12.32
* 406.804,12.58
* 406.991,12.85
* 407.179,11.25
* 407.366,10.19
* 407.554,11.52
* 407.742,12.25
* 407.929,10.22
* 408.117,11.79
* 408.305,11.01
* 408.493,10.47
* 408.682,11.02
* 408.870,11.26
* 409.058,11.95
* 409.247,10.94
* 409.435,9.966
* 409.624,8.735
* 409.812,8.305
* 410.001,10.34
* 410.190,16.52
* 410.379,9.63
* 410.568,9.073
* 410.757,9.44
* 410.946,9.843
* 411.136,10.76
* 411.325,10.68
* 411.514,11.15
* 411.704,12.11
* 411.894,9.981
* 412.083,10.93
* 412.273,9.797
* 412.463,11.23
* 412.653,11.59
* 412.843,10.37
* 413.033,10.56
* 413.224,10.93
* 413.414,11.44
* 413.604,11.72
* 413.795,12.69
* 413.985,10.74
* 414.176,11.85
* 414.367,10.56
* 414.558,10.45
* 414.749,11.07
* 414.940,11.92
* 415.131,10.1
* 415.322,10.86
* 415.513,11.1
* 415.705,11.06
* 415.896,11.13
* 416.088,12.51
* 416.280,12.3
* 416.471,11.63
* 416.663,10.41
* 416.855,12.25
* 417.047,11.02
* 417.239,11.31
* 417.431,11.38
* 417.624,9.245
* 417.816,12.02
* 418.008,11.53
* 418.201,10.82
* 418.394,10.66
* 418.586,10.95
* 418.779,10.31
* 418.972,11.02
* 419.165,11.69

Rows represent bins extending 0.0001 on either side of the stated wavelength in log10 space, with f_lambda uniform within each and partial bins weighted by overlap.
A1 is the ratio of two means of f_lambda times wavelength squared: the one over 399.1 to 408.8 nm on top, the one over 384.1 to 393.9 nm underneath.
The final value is 1.2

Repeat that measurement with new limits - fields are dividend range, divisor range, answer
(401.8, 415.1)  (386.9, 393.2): 1.17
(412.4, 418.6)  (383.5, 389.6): 1.23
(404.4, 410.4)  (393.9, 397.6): 1.21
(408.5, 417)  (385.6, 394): 1.14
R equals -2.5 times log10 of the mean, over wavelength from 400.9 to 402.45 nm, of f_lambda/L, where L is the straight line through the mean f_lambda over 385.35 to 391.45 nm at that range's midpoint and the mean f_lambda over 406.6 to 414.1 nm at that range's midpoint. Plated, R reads -0.16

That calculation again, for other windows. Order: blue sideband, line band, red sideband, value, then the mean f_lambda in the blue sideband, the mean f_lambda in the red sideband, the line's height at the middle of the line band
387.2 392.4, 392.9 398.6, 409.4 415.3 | 0.09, 10.5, 10.8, 10.6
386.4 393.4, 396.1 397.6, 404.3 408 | 0.29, 10.8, 11.6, 11.1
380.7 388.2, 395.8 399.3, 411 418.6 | 0.14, 10.9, 11.1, 11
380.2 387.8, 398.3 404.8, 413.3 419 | -0.09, 11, 11.2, 11.1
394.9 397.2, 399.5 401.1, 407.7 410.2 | -0.18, 9.61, 10.8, 10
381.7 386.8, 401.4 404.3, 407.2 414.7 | -0.17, 10.5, 10.9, 10.8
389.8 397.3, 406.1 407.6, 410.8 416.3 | -0.09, 10.5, 11.1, 10.9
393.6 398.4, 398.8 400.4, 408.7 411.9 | -0.19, 9.89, 10.7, 10.1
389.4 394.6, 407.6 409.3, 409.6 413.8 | -0.05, 10.6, 10.8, 10.7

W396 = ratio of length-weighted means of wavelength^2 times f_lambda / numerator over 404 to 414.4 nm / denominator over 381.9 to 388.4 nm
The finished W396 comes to 1.2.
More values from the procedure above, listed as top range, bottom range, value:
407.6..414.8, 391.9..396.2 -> 1.11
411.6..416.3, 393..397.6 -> 1.26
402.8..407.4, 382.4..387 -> 1.25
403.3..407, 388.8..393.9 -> 1.23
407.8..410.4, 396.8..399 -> 1.20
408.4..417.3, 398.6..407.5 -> 0.96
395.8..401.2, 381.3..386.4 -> 1.07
